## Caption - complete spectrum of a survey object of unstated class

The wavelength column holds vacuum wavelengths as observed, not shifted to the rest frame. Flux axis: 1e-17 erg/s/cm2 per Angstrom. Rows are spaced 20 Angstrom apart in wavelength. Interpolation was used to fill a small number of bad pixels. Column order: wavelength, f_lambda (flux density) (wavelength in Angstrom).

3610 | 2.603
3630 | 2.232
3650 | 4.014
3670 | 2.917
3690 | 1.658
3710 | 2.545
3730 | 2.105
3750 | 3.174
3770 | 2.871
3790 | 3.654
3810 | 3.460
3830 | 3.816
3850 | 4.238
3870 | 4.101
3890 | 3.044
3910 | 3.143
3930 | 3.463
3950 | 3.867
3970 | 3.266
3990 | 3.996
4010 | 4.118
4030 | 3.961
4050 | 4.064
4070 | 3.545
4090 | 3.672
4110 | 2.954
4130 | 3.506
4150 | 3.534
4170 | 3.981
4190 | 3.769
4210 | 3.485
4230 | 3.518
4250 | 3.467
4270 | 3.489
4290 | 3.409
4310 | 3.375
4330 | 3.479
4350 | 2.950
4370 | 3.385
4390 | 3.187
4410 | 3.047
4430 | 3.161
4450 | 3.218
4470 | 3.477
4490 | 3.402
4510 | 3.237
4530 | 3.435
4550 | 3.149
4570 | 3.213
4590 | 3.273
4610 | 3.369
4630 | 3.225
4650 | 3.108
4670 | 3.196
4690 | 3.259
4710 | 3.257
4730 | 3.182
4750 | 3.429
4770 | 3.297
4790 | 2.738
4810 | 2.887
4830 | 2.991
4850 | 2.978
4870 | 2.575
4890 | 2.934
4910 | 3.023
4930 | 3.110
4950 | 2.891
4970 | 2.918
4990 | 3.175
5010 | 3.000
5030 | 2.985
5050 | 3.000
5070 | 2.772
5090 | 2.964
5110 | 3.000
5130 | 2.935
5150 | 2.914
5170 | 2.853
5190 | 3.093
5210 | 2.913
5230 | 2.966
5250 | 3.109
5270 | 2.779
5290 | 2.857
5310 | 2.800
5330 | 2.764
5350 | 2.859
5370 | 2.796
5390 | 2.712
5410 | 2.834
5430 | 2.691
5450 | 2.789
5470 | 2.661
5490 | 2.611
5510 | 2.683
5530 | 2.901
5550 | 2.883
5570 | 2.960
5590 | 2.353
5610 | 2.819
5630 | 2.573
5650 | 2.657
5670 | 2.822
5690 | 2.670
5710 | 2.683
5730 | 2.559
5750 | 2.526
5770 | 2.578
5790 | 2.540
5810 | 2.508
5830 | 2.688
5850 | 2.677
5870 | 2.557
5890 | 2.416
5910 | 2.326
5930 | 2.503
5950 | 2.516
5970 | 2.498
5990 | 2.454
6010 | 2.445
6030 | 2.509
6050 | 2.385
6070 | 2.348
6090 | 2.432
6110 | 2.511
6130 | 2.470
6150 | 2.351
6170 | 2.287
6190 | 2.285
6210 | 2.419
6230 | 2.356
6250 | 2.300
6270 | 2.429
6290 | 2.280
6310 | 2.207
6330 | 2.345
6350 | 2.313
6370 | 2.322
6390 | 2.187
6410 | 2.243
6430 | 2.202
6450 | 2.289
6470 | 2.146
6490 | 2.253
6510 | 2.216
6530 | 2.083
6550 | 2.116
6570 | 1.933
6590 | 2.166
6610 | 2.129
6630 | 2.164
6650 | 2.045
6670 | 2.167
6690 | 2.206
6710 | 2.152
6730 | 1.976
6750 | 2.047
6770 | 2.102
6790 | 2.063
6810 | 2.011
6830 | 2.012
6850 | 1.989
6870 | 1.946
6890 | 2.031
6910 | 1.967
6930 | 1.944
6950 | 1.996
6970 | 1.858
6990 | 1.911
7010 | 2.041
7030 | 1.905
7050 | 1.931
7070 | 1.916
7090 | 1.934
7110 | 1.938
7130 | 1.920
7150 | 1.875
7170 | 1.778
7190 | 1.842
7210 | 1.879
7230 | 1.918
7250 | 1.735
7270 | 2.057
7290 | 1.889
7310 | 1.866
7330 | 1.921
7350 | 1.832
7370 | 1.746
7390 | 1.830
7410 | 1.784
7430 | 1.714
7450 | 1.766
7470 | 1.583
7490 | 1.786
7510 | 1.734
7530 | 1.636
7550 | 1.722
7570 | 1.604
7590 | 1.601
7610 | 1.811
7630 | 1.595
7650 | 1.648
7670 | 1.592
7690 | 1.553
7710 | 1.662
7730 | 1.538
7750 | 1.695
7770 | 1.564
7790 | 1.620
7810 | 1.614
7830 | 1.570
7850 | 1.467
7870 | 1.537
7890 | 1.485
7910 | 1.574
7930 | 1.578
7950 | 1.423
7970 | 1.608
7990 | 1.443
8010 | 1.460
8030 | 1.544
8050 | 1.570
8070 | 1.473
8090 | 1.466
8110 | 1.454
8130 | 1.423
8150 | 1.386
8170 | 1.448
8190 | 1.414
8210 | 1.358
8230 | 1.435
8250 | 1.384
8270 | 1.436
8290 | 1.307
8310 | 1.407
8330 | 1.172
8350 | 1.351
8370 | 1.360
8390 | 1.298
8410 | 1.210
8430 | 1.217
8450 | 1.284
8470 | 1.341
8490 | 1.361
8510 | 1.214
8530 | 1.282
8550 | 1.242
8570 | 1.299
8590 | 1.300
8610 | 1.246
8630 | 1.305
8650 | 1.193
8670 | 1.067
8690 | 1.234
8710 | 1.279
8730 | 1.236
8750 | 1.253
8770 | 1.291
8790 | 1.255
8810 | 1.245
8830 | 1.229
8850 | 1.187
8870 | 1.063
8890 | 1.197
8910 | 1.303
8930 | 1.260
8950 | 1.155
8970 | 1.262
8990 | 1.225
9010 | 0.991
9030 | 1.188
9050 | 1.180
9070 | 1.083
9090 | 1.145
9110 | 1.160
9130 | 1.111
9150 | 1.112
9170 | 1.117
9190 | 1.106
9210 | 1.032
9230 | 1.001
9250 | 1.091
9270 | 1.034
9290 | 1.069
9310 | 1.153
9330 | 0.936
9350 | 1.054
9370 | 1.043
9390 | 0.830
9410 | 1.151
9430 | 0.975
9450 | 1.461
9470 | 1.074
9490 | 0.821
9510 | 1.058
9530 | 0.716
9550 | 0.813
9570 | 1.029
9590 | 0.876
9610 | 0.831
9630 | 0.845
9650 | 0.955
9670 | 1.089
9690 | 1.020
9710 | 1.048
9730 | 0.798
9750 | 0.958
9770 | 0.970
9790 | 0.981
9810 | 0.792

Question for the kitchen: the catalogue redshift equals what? 0.00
